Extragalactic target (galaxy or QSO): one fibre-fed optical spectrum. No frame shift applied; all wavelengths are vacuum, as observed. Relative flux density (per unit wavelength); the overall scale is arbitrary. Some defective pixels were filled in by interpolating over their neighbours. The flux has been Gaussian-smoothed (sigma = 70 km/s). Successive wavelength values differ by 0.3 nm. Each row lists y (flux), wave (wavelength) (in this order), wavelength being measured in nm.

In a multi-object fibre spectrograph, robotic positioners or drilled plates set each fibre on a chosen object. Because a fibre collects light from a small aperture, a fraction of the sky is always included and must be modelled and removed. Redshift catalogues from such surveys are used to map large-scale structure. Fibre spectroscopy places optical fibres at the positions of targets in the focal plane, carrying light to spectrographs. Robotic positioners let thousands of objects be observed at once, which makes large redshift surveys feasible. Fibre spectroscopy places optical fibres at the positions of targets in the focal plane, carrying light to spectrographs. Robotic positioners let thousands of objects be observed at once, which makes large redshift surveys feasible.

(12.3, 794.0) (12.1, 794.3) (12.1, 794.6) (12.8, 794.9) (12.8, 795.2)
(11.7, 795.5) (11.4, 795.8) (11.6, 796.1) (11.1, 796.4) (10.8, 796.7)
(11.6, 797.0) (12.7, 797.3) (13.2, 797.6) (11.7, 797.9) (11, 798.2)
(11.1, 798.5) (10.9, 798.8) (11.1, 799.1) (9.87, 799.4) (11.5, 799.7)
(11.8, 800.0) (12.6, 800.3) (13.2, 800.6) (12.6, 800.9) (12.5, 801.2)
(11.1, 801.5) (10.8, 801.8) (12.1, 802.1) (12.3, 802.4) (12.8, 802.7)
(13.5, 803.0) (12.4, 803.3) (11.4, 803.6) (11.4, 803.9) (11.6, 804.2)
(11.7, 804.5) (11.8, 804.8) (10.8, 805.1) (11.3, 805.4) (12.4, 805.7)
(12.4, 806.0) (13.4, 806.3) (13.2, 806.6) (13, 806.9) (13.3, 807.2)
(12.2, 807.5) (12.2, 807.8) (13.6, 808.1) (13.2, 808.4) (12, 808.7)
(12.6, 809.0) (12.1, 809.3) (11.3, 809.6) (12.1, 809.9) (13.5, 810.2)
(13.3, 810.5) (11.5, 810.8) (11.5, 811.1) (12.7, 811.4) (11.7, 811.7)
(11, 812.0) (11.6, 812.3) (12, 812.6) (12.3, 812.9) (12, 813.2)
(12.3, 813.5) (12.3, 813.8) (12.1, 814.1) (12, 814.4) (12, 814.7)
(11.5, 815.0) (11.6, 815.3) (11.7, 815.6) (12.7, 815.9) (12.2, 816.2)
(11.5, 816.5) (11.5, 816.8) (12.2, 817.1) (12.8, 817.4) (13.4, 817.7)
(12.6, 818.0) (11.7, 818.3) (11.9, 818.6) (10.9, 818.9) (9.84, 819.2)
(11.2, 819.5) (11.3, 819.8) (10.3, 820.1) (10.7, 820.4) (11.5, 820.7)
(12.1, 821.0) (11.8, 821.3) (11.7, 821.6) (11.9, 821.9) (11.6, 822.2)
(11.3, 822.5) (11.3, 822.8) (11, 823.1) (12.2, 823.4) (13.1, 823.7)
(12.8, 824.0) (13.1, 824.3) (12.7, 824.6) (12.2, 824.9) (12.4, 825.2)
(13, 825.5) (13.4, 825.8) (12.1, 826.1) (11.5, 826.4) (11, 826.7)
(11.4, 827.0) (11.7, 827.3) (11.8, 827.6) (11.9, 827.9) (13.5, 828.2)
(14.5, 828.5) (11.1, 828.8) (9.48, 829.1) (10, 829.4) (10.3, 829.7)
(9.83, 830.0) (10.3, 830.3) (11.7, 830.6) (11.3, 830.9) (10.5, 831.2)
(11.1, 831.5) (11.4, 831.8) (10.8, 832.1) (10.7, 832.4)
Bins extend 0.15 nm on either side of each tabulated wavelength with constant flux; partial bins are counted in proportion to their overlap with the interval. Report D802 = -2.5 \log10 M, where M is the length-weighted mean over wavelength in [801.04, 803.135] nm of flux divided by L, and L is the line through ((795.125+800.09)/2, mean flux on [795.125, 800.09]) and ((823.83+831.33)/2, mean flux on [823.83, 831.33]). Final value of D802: -0.06 mag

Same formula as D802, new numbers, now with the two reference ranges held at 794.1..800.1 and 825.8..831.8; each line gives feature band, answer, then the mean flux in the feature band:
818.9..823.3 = 0.018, 11.3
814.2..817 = -0.035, 11.9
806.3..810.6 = -0.103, 12.7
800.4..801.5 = -0.083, 12.5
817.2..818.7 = -0.093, 12.5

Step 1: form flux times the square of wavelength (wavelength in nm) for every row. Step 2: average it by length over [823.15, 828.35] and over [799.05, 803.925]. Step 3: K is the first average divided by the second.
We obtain 1.1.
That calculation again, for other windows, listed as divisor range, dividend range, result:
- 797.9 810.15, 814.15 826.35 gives 1.03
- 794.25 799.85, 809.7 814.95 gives 1.08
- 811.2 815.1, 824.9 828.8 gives 1.06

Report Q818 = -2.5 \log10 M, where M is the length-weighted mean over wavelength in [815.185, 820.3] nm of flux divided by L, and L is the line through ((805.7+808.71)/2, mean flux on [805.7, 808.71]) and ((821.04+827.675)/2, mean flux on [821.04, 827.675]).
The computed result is 0.059 mag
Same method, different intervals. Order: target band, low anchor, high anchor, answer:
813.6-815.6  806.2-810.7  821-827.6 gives 0.05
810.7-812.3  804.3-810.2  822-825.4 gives 0.06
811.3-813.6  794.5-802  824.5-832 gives -0.02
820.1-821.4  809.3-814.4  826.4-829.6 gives 0.04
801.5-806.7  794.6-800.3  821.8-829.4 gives -0.03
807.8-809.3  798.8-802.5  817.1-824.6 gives -0.08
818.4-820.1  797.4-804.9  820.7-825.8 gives 0.11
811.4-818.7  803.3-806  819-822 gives -0.06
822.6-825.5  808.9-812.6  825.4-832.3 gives -0.07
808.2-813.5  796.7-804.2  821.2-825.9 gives -0.01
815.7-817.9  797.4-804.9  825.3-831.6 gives -0.06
